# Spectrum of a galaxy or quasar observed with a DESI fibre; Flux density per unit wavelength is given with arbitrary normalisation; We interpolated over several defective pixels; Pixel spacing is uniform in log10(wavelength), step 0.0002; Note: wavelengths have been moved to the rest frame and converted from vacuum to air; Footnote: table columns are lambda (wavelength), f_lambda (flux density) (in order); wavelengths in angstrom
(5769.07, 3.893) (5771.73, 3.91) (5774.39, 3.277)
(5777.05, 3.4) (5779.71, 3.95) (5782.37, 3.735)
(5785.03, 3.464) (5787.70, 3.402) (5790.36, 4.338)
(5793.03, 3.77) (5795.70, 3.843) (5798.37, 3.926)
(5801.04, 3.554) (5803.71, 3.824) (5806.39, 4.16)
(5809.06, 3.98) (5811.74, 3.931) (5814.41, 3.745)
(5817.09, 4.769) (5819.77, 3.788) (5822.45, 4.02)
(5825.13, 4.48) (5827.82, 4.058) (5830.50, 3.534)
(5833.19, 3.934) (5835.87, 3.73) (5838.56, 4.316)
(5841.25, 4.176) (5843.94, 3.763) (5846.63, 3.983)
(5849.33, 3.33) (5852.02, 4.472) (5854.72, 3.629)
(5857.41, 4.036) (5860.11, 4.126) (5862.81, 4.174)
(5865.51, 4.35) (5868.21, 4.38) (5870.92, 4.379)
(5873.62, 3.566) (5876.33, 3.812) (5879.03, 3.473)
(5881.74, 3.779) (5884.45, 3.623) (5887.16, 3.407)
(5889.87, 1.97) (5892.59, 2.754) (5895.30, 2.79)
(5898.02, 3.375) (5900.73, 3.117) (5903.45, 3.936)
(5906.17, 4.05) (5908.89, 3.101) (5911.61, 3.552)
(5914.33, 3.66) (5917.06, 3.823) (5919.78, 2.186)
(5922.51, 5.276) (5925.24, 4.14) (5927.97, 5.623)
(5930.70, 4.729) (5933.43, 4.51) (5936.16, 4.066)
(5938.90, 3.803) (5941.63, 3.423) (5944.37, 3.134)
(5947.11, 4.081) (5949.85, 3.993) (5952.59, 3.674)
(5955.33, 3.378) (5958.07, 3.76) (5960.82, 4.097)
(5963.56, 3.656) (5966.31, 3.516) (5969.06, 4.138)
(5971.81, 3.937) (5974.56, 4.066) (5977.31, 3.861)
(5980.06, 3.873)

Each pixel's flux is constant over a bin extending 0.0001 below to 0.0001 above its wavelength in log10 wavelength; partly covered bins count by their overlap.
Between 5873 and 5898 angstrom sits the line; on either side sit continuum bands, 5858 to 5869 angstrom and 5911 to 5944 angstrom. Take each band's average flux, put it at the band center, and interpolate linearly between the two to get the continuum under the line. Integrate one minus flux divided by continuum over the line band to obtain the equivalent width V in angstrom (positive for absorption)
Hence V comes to 5.6 angstrom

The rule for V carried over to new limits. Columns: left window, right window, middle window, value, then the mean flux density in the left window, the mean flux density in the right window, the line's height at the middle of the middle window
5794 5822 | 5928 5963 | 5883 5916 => 5.56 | 3.95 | 3.95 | 3.95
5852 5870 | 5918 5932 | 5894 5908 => 2.76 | 4.15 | 4.37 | 4.29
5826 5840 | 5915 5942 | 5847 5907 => 5.63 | 3.93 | 4.17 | 4.04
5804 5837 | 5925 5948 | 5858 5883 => 0.43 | 4.01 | 4.17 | 4.08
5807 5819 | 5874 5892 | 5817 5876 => -4.86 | 4.1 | 3.33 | 3.73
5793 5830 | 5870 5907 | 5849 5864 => -1.45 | 3.99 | 3.41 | 3.65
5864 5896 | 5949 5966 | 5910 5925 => -0.35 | 3.54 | 3.74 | 3.64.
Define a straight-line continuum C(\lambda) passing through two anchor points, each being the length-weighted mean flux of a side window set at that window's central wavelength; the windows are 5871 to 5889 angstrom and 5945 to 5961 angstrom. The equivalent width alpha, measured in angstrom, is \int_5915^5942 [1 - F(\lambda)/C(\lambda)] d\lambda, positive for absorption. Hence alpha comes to -3.24 angstrom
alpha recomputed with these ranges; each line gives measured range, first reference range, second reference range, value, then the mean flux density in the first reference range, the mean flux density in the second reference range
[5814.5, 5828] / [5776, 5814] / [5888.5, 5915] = -1.95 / 3.81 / 3.22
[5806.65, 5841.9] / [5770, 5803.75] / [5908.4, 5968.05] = -2.58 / 3.72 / 3.88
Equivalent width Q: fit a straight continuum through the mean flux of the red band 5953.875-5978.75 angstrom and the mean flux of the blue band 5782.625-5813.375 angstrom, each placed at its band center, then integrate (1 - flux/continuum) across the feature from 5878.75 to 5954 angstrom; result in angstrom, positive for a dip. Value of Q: 2.8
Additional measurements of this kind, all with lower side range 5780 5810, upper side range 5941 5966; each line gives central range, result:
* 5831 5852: -0.73 angstrom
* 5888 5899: 2.96 angstrom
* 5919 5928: -1.30 angstrom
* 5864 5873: -1.30 angstrom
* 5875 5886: 0.24 angstrom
